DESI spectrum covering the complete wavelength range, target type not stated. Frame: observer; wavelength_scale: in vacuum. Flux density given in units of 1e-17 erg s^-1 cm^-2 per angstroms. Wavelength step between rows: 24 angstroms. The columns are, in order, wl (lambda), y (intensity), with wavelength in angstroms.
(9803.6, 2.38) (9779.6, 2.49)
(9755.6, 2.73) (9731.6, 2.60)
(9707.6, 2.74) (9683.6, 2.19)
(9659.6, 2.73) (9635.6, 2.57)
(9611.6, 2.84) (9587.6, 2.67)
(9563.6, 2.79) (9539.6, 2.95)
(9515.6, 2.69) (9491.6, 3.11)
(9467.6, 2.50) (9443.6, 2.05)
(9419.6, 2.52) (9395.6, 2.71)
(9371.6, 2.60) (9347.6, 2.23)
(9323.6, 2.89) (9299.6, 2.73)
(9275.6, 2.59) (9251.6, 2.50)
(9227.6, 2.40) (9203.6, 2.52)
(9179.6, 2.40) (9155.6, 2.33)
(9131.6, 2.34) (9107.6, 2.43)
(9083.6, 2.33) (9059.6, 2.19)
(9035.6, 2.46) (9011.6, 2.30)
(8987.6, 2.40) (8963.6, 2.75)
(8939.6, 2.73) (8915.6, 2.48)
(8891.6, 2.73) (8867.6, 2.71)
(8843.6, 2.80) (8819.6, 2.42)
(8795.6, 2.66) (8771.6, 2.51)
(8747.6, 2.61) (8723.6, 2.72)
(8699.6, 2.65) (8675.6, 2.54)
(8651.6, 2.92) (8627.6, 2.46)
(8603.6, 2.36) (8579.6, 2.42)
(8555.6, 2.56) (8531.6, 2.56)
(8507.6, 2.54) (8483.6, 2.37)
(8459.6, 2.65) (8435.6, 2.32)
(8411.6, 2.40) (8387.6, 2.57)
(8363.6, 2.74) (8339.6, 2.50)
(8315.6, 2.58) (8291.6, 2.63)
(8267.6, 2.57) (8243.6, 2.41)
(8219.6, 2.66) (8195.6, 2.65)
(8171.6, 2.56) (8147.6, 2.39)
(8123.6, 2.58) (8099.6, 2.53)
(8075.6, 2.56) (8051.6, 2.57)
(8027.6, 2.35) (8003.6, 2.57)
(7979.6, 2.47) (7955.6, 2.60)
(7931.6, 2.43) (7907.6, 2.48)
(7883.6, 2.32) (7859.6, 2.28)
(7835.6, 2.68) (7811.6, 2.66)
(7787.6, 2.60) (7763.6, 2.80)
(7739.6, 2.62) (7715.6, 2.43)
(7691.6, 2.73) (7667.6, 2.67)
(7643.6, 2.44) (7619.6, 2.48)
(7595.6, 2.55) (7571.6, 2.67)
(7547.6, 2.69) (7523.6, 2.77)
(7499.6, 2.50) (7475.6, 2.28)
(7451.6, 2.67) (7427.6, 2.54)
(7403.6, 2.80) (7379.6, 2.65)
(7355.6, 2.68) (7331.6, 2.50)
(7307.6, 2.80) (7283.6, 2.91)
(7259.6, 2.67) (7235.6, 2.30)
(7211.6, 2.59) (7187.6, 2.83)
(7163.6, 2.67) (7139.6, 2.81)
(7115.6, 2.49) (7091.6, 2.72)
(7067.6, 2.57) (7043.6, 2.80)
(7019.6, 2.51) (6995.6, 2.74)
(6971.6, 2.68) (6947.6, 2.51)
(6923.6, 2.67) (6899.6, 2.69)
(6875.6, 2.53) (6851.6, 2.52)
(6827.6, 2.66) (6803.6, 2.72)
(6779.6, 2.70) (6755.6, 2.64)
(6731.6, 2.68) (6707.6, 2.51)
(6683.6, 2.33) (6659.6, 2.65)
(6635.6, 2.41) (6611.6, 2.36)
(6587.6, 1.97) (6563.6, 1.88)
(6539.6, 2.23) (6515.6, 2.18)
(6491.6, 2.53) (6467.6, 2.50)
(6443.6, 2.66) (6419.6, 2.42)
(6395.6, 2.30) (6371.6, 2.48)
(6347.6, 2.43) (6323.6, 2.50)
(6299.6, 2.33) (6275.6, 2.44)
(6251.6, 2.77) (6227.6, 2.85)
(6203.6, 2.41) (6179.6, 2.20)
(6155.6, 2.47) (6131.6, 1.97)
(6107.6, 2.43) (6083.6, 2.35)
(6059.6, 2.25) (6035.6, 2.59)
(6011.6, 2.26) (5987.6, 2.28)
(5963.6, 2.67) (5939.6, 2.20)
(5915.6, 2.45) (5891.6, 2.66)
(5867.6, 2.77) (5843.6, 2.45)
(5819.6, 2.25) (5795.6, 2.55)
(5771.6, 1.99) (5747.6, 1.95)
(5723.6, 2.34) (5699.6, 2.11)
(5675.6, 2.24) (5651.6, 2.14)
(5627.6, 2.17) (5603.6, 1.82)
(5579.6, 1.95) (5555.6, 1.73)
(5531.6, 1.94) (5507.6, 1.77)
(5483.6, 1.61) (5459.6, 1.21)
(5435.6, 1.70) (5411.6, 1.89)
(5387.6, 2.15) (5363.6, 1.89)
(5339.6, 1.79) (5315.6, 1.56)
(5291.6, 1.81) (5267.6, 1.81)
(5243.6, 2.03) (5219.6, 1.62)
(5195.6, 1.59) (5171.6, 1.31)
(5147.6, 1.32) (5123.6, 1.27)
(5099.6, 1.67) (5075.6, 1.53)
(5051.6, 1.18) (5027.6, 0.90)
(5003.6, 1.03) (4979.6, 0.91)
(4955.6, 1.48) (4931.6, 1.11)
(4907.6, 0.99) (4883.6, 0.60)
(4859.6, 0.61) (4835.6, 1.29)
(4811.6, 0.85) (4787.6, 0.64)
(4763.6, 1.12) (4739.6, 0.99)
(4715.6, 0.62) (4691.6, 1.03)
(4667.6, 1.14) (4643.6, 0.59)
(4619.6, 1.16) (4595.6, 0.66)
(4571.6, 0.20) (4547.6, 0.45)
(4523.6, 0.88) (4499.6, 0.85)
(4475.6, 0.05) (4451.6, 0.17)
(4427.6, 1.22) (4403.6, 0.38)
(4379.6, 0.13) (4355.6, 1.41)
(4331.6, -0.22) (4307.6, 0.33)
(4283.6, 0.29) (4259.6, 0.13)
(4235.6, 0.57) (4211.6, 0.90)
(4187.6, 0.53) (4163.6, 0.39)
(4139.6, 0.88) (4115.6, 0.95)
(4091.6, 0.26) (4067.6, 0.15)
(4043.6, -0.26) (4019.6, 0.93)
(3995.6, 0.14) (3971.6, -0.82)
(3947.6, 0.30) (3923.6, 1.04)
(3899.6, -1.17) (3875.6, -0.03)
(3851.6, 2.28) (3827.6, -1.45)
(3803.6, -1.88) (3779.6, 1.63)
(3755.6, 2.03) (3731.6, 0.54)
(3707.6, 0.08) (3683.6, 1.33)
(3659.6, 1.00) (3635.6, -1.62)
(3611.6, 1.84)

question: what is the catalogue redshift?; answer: 0.27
